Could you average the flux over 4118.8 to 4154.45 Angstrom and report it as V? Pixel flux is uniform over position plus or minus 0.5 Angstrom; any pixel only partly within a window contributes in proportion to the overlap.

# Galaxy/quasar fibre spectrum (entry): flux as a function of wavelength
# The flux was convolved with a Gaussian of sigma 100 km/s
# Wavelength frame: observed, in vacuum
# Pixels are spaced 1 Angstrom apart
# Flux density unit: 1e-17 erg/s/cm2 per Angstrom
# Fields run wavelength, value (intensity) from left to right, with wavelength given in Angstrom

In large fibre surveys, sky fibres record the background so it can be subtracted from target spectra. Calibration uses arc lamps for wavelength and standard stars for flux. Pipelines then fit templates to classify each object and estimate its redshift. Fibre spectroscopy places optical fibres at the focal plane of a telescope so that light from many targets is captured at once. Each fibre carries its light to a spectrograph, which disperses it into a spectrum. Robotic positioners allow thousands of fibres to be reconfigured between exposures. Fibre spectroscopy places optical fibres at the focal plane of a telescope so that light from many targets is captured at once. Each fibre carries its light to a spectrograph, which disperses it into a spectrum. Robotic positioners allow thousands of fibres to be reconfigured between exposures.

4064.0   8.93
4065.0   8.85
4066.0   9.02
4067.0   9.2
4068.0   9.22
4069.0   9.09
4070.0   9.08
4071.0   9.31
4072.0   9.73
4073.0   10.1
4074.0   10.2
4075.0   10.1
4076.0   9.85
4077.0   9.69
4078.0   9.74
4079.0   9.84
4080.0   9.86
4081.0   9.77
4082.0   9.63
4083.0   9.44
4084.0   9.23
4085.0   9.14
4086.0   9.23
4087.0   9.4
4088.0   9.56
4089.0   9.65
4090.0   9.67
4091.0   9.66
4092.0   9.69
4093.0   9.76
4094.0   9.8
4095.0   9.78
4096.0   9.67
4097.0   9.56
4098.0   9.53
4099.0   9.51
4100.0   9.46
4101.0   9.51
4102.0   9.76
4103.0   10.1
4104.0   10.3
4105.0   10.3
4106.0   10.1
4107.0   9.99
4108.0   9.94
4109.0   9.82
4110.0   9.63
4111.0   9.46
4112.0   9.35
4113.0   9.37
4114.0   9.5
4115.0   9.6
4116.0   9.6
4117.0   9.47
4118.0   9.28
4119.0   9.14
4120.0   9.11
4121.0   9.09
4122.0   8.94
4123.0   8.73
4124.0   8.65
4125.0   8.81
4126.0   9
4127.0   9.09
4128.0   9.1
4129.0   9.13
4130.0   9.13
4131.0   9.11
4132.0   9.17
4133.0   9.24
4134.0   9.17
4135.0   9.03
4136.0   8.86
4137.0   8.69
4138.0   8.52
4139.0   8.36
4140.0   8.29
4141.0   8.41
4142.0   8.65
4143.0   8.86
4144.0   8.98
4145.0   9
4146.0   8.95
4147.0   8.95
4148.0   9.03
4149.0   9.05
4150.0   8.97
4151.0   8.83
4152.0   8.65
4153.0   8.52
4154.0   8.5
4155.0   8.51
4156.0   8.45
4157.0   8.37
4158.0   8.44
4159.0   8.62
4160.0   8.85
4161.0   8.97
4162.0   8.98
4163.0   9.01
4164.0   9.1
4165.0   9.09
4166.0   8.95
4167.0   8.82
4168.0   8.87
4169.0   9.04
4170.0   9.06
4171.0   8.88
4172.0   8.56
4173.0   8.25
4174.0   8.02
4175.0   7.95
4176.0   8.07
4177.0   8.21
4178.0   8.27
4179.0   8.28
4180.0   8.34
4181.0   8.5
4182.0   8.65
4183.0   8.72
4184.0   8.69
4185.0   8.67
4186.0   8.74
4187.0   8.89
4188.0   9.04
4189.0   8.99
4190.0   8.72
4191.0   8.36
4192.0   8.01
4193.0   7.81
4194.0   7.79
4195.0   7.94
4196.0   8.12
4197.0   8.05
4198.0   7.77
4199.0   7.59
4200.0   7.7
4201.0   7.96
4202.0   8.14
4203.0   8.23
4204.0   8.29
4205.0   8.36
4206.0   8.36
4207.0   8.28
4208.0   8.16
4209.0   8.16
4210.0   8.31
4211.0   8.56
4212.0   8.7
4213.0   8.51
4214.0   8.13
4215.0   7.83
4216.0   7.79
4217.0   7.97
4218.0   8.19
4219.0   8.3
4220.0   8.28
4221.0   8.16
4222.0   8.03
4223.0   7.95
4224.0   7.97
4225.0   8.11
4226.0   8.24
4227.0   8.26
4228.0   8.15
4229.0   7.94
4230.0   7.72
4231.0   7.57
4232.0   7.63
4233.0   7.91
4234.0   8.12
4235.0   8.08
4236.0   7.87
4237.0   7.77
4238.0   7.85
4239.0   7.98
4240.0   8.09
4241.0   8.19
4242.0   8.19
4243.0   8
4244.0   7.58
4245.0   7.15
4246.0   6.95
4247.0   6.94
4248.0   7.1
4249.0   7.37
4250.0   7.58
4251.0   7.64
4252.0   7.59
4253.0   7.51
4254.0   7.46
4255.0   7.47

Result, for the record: 8.88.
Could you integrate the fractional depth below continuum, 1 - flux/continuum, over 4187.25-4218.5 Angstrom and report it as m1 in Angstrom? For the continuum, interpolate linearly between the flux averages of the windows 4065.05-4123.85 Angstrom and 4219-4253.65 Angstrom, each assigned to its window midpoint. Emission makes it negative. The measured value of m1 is 0.12 Angstrom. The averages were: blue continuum 9.56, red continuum 7.81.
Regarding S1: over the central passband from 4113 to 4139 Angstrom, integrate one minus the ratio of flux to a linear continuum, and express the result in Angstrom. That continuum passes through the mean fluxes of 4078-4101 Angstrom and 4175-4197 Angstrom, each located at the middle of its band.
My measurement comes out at 0.2 Angstrom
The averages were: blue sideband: 9.59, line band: 9.08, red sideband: 8.4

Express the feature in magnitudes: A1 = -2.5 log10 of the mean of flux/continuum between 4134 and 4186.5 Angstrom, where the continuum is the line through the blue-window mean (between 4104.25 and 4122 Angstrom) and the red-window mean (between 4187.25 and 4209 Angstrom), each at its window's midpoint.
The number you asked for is 0.014 mag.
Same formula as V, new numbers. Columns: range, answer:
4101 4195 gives 8.91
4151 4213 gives 8.46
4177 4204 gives 8.3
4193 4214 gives 8.14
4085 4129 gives 9.5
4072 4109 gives 9.74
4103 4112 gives 9.92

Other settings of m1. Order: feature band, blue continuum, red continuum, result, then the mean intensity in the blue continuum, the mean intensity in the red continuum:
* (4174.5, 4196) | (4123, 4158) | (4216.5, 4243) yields 0.0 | 8.82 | 8.02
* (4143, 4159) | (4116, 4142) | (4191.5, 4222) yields -0.1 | 8.95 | 8.11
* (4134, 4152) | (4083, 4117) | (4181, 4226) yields 0.5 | 9.65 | 8.25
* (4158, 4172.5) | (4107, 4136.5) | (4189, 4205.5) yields -0.6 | 9.24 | 8.08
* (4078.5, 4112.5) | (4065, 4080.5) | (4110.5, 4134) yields -1.0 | 9.58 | 9.18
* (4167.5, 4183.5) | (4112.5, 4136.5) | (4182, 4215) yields 0.2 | 9.14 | 8.3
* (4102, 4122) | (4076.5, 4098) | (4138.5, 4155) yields -0.8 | 9.61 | 8.74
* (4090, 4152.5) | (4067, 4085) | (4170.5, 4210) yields -1.2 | 9.61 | 8.3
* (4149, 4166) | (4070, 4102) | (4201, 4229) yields 0.2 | 9.64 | 8.19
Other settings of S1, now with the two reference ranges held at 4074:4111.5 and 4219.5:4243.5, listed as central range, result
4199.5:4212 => 0.1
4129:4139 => 0.3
